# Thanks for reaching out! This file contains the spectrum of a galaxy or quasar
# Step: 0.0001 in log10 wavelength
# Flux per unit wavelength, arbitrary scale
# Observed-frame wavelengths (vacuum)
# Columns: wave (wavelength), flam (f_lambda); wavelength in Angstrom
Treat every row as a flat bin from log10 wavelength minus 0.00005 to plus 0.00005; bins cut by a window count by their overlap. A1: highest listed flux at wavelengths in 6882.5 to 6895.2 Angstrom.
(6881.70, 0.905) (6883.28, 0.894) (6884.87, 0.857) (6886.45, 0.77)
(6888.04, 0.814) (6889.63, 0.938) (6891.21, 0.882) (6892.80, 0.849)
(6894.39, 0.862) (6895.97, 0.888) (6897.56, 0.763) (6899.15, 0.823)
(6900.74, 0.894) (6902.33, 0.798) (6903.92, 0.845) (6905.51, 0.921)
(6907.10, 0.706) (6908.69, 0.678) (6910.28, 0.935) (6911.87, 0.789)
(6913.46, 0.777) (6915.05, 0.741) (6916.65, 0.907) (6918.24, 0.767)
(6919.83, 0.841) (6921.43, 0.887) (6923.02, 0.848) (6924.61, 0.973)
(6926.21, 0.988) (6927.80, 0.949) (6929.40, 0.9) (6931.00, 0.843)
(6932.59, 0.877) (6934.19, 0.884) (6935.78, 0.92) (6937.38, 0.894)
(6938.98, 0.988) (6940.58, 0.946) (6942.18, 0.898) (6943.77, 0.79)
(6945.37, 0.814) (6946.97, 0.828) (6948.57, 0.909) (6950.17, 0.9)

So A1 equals 0.938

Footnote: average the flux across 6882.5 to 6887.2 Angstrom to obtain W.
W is 0.841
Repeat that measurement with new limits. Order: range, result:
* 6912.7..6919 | 0.798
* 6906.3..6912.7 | 0.778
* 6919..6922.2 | 0.862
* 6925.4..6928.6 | 0.968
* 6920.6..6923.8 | 0.867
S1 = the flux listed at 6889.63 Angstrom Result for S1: 0.938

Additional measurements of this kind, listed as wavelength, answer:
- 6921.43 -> 0.887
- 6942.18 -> 0.898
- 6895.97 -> 0.888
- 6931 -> 0.843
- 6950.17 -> 0.9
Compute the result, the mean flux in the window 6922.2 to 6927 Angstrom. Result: 0.937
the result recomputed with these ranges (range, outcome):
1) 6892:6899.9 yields 0.837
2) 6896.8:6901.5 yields 0.826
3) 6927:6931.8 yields 0.898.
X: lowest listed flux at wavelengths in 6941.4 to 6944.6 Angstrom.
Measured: 0.79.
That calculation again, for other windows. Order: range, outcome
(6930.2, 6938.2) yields 0.843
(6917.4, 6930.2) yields 0.767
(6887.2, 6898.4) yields 0.763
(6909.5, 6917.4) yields 0.741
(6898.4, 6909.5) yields 0.678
